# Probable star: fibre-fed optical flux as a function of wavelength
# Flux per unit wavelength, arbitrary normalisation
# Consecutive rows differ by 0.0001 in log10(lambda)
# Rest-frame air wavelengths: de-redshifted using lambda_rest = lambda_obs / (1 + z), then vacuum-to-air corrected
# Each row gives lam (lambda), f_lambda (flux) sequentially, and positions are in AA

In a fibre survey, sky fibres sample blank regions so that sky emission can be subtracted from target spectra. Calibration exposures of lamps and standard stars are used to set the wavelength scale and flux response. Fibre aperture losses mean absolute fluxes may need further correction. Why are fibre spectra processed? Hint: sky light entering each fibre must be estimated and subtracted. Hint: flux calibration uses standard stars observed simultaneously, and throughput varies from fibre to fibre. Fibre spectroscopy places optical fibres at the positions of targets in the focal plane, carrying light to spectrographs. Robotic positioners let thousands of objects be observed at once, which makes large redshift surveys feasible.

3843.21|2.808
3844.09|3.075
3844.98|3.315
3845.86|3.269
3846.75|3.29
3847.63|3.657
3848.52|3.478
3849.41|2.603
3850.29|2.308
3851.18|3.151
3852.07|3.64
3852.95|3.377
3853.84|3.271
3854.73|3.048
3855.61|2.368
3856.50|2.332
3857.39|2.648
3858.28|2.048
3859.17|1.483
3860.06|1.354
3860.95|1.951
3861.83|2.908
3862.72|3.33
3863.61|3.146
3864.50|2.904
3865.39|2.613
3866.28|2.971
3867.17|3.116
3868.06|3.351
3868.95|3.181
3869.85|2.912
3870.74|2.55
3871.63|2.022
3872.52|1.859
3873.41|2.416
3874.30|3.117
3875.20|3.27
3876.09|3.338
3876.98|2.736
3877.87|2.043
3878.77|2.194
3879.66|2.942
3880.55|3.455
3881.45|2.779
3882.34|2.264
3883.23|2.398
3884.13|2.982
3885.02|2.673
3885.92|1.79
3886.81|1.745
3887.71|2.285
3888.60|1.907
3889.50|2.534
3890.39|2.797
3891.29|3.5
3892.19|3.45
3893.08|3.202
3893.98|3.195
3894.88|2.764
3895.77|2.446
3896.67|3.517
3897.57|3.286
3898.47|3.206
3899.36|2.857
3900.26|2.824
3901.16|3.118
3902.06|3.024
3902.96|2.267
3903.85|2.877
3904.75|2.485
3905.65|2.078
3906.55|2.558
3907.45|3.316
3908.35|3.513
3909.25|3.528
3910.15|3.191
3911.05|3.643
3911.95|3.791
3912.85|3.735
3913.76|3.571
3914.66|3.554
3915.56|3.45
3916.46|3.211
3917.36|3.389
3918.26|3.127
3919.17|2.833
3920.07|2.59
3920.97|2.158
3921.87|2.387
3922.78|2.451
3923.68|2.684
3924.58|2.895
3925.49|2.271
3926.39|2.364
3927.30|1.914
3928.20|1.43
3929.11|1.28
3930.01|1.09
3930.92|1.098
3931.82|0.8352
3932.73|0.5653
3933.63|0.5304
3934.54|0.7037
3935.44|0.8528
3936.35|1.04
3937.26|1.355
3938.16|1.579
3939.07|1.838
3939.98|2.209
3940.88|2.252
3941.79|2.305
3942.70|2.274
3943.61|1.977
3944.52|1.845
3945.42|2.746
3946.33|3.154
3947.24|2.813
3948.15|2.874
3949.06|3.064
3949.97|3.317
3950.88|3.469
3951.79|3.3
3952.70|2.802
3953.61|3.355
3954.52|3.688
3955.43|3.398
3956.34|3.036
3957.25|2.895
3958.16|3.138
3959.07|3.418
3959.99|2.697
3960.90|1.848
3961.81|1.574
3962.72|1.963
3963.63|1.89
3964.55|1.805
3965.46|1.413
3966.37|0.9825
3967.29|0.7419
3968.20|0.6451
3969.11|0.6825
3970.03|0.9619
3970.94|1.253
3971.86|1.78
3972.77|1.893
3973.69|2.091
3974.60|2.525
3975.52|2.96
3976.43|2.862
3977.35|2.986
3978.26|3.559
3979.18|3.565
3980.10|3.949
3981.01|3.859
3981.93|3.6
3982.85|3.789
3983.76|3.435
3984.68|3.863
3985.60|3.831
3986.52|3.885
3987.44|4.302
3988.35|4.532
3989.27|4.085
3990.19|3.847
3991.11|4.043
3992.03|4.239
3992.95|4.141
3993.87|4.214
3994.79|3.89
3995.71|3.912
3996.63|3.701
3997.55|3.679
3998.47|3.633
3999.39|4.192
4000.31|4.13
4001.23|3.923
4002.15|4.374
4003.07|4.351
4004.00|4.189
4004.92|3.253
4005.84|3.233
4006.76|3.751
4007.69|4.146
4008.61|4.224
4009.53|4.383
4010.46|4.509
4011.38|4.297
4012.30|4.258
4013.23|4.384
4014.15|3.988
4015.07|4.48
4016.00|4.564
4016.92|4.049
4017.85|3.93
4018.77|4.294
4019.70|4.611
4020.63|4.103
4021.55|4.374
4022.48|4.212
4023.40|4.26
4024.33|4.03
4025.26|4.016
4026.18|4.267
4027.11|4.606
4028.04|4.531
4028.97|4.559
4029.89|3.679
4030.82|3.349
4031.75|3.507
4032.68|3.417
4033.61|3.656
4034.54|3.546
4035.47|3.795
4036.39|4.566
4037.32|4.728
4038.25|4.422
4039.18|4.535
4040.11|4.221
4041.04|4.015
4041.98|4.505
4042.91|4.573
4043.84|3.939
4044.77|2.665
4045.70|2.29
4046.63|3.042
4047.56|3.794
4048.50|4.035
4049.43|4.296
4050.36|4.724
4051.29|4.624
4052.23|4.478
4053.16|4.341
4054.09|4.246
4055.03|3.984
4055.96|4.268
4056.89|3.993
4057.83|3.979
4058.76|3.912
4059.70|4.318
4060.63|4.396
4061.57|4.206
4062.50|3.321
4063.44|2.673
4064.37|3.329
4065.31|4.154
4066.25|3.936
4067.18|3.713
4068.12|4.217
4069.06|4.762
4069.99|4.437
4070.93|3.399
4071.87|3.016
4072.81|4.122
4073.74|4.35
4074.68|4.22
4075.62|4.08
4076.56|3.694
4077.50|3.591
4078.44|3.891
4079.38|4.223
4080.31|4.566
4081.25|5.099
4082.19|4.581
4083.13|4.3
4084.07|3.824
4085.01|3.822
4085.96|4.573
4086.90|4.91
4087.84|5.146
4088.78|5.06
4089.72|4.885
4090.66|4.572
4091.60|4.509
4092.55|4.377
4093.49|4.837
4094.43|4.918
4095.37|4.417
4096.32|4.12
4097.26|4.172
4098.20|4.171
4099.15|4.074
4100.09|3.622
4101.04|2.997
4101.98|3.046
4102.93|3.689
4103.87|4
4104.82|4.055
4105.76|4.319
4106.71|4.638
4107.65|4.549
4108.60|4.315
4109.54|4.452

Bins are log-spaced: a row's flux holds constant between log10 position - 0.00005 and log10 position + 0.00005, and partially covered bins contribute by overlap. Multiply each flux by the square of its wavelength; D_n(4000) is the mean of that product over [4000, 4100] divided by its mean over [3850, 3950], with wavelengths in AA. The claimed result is 1.7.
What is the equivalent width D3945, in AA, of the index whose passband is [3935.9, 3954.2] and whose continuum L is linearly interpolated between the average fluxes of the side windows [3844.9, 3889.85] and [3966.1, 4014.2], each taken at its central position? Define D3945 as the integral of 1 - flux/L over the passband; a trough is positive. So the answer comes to 4.0 AA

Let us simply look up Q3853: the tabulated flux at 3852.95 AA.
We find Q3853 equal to 3.377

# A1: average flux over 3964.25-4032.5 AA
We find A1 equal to 3.58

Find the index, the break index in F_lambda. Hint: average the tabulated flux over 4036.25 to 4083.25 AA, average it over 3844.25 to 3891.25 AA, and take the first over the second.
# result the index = 1.49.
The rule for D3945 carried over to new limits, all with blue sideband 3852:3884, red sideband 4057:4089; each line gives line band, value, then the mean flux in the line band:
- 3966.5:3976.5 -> 5.3 AA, 1.6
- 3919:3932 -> 4.5 AA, 2.03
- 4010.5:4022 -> -1.8 AA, 4.29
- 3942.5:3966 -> 4.3 AA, 2.68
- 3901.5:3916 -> -0.9 AA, 3.16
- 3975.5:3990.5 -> -1.0 AA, 3.72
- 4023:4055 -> -1.4 AA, 4.03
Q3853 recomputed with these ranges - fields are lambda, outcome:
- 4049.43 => 4.296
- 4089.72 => 4.885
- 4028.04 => 4.531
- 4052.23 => 4.478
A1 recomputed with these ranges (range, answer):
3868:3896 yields 2.68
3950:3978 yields 2.29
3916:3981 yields 2.24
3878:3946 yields 2.49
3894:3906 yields 2.85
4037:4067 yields 3.99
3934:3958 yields 2.47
